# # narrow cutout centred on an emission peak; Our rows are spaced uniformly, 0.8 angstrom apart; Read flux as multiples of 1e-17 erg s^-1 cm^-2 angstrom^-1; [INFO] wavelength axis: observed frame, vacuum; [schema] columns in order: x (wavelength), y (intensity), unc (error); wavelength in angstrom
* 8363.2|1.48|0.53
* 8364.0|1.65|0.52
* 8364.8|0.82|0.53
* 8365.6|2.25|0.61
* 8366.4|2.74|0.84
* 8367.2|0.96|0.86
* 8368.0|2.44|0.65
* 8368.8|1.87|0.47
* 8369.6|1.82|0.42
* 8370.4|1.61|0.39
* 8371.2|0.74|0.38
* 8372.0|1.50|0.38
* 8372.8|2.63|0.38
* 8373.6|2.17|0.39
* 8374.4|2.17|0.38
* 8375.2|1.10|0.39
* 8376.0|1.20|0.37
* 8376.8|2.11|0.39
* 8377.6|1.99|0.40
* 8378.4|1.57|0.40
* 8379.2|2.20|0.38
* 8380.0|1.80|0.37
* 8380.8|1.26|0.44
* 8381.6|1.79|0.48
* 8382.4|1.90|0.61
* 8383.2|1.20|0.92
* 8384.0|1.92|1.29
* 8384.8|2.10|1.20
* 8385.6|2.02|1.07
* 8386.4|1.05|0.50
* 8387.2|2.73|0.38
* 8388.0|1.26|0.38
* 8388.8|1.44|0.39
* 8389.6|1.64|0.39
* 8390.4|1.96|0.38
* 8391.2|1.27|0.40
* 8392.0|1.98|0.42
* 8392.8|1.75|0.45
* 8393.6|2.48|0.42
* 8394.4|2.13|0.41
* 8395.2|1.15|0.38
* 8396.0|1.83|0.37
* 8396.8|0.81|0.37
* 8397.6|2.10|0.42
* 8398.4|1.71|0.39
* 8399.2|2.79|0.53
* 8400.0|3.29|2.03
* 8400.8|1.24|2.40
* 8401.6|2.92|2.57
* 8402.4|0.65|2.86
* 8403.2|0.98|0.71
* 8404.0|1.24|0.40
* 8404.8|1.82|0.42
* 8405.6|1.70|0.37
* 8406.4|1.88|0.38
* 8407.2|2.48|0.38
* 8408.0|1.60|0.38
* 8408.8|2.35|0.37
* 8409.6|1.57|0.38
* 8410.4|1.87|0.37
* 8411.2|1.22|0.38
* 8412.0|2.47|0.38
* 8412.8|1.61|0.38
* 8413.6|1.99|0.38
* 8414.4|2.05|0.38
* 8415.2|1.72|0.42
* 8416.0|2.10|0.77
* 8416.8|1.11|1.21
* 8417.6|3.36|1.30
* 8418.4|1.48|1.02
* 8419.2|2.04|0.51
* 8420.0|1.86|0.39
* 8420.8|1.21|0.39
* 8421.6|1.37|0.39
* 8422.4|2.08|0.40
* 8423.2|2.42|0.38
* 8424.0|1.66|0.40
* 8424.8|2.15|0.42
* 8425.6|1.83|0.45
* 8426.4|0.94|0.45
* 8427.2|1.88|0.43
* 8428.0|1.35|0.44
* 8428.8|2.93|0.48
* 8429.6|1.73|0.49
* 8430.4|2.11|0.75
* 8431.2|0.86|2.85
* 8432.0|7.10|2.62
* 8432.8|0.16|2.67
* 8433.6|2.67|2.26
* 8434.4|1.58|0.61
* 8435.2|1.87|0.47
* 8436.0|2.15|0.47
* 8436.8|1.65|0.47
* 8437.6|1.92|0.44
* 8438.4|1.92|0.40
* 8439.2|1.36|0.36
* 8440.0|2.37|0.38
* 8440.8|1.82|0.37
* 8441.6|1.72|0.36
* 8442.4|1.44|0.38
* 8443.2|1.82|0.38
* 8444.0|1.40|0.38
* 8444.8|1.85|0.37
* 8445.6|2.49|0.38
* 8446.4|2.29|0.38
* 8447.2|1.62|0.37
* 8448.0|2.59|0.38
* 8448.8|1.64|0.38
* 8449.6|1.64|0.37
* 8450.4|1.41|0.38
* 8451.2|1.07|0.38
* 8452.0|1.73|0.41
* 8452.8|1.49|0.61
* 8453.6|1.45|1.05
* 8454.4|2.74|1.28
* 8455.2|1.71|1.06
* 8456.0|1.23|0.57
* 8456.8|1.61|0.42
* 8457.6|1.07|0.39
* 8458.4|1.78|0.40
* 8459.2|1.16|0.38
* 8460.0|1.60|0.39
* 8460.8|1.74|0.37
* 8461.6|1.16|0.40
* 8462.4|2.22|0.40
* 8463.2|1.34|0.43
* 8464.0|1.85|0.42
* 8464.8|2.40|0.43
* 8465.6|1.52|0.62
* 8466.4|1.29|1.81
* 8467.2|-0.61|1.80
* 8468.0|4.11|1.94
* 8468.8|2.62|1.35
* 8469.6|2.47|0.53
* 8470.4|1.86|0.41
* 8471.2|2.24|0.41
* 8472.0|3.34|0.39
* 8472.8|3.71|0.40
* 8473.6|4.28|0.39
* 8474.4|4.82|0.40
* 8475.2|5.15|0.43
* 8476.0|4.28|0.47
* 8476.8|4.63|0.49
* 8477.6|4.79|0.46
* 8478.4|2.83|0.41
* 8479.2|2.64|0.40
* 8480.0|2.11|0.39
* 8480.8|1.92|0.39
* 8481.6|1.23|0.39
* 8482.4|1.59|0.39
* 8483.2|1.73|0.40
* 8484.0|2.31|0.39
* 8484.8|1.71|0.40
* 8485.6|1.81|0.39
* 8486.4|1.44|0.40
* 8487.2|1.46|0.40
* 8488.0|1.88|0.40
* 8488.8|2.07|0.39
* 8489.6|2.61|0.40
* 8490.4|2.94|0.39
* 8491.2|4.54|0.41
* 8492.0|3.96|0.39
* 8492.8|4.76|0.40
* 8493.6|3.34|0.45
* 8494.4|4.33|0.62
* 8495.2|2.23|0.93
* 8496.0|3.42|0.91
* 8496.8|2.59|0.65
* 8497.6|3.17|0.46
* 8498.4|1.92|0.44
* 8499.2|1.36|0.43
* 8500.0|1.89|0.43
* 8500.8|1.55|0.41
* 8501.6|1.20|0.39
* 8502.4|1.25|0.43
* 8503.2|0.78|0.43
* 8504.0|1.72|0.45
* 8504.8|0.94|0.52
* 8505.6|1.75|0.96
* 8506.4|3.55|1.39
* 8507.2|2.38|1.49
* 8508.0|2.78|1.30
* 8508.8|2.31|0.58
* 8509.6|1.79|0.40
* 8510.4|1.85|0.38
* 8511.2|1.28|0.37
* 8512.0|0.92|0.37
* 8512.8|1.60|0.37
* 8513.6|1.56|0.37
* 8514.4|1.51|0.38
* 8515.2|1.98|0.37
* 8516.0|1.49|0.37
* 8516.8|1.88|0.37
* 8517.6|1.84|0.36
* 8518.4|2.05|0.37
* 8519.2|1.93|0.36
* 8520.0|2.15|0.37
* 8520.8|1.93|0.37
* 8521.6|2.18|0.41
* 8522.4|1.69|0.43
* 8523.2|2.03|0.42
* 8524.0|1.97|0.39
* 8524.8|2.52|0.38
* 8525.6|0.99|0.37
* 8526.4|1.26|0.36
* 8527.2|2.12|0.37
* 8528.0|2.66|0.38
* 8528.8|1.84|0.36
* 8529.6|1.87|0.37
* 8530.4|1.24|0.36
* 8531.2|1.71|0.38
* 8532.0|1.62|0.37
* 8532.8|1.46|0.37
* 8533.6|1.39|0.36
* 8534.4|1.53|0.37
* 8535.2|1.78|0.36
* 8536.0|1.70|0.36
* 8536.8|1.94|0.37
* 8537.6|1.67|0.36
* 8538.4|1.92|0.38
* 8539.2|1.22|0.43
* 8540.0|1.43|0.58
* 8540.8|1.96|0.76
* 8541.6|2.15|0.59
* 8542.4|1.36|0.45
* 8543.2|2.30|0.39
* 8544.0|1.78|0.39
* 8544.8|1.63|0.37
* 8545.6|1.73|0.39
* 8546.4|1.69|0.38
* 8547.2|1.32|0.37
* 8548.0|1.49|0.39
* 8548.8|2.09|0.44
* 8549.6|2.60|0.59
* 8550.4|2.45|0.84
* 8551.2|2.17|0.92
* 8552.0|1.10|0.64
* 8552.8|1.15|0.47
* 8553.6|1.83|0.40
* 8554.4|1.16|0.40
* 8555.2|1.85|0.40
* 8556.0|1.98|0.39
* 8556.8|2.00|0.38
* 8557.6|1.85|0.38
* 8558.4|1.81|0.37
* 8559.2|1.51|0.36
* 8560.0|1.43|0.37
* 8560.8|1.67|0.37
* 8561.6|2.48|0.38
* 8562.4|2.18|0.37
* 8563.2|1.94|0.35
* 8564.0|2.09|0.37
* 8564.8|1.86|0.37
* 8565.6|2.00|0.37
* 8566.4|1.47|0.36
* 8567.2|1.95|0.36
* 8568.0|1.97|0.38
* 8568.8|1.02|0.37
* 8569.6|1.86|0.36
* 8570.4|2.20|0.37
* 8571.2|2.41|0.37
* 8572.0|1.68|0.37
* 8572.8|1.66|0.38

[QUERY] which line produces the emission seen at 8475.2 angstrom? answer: [S II] 6716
